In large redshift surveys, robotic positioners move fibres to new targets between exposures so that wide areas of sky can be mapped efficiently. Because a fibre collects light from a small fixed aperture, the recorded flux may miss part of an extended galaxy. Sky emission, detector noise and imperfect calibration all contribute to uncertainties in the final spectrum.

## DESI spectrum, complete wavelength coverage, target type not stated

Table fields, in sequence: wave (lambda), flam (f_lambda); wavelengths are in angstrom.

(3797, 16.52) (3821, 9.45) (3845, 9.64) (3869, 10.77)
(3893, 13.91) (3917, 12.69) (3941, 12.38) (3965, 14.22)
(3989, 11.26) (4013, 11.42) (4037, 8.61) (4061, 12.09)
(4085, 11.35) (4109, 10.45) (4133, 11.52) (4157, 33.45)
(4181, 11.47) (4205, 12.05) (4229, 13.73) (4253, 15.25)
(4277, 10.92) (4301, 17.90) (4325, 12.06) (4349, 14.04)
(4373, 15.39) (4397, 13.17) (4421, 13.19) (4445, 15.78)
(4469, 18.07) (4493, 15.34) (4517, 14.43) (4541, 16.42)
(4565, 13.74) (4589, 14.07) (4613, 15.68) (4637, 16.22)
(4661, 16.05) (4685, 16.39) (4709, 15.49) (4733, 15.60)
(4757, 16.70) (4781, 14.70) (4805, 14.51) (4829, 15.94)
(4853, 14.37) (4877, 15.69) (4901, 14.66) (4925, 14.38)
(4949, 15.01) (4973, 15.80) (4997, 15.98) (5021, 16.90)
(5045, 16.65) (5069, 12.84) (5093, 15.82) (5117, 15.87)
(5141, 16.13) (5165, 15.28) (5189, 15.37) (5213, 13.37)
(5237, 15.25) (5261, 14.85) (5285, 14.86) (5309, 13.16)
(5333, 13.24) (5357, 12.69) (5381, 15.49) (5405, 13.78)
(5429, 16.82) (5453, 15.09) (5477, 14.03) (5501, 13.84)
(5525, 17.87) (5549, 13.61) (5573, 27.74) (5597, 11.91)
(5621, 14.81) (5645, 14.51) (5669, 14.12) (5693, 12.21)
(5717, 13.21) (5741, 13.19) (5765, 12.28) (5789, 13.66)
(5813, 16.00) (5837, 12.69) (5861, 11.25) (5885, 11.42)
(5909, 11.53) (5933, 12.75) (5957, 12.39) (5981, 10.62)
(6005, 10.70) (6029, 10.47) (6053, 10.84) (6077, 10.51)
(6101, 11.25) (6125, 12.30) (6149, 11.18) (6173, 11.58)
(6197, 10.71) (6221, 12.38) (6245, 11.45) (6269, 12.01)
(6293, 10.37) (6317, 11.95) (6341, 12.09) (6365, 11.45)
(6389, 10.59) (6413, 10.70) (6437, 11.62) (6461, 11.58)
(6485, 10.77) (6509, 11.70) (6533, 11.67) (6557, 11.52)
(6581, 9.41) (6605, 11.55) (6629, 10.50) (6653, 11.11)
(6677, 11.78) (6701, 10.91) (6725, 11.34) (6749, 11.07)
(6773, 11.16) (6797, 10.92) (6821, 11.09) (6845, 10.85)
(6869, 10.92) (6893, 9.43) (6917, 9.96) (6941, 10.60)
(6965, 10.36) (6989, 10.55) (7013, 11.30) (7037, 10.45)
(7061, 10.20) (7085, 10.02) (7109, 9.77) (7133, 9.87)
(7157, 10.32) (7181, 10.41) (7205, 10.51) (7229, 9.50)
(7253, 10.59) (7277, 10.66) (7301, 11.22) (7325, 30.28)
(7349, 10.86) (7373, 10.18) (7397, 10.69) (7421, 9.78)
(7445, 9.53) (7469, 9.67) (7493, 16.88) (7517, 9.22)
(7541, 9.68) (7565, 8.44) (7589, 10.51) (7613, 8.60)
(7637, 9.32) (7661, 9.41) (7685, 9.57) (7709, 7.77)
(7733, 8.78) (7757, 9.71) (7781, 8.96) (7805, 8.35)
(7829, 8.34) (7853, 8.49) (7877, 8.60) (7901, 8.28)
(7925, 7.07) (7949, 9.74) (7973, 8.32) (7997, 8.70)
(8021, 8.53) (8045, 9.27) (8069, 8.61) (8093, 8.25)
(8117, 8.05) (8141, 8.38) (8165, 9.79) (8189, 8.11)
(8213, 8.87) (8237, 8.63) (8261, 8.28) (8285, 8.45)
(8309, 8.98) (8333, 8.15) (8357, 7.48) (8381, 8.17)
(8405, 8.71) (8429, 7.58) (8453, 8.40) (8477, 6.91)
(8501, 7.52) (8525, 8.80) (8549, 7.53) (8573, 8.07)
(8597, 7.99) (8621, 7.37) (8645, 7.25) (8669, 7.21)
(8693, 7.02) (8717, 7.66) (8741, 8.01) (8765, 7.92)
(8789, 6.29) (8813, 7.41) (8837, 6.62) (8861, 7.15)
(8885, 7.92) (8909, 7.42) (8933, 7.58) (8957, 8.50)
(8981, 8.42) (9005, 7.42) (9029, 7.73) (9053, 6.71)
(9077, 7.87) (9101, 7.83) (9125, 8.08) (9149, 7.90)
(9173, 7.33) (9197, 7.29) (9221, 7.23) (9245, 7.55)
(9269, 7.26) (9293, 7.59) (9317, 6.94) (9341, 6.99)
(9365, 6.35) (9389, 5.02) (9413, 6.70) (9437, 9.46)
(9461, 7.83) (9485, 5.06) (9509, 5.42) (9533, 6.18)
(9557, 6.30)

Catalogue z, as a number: 0.11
